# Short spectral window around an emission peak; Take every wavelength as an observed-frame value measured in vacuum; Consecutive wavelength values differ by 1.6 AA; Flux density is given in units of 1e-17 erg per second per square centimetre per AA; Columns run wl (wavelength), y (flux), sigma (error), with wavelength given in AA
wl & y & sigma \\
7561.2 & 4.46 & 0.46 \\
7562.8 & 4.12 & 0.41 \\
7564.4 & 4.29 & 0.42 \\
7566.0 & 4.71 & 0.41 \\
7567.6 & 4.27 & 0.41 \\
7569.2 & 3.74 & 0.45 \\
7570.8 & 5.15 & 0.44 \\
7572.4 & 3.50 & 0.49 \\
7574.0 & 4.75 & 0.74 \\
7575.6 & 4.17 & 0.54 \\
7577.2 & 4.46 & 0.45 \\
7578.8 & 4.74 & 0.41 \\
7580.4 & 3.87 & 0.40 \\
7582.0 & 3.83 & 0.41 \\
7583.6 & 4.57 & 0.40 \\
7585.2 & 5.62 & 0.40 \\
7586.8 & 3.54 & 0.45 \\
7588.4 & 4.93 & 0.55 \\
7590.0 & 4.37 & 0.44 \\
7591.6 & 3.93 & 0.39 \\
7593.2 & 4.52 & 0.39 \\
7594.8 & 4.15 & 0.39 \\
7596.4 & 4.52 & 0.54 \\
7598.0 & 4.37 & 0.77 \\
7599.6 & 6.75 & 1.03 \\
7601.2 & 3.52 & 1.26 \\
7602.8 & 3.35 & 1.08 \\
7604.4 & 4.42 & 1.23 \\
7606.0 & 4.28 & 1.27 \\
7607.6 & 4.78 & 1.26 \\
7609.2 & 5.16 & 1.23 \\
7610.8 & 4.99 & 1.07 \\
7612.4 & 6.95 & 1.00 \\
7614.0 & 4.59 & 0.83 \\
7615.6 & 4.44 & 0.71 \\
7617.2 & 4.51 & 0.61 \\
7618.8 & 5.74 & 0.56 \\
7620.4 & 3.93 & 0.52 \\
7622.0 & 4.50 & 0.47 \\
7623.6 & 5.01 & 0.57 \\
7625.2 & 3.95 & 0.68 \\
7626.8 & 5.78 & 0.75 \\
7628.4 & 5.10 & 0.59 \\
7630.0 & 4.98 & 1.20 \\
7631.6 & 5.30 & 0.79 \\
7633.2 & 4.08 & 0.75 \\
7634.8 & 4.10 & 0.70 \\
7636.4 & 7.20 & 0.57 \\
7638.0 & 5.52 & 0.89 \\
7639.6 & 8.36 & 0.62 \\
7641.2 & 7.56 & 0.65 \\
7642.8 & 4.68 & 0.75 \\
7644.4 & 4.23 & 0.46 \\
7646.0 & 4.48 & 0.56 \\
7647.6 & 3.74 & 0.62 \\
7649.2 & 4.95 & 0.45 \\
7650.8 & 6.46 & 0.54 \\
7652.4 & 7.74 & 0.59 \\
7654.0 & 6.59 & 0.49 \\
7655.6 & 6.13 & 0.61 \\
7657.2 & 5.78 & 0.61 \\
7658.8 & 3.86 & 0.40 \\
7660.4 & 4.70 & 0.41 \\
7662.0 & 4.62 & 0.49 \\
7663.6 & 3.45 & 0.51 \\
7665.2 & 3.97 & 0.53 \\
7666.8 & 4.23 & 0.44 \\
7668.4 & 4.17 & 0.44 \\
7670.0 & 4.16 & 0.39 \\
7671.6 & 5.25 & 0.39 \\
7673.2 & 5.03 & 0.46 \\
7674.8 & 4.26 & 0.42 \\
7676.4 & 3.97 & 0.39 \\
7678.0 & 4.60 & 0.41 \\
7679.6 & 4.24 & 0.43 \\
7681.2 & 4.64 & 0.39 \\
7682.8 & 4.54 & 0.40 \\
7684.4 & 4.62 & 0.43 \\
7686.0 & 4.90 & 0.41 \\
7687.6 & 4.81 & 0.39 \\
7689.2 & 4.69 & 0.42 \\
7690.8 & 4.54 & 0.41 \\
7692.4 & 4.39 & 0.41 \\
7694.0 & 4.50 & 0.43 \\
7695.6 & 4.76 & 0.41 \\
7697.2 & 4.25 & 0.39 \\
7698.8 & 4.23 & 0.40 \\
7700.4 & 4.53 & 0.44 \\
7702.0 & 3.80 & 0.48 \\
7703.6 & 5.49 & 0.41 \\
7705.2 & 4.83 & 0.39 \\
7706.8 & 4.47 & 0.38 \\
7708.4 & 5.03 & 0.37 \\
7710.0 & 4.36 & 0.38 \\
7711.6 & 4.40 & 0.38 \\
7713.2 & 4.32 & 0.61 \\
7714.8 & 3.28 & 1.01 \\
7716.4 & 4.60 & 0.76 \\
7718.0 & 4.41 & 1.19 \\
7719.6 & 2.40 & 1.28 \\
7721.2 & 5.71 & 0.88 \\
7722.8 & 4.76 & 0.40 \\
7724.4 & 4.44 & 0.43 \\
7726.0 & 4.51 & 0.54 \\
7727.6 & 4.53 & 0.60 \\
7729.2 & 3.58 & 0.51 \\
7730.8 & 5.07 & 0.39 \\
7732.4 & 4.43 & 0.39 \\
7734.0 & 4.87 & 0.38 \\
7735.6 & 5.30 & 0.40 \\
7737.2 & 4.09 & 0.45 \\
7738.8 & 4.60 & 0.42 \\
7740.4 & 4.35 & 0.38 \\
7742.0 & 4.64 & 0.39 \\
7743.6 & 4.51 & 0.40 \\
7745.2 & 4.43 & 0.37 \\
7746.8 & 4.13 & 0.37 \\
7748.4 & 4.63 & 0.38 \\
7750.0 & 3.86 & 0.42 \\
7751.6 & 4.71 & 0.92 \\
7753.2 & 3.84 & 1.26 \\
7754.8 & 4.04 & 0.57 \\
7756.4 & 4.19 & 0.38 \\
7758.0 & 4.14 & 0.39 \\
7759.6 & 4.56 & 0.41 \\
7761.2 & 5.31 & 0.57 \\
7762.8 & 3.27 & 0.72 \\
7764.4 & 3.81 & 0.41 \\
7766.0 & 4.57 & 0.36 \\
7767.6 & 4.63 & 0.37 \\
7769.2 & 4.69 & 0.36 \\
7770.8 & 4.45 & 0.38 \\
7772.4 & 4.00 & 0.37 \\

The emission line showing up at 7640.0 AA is [S II] 6716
